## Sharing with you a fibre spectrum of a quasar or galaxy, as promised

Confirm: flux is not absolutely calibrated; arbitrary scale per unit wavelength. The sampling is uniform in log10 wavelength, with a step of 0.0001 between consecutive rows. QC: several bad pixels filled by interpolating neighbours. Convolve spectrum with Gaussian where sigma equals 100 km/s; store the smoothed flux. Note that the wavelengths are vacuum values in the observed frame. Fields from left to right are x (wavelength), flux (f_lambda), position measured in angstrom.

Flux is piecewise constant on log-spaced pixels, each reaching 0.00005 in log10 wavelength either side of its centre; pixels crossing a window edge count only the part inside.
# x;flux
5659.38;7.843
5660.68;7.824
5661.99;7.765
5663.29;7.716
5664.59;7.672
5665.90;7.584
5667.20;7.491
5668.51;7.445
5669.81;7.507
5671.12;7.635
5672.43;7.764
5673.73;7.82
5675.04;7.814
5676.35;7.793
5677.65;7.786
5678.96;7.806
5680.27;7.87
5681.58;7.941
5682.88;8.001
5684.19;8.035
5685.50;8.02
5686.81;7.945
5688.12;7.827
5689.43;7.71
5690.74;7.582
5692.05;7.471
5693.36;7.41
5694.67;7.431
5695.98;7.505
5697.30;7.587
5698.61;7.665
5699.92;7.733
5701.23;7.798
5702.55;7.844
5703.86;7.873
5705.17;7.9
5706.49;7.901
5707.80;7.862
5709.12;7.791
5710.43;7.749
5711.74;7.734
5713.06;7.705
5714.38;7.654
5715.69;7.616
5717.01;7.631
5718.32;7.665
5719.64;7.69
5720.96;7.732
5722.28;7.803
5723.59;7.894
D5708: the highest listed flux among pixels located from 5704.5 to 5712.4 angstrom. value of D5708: 7.901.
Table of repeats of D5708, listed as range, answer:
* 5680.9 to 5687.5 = 8.035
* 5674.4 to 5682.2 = 7.941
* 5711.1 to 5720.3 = 7.734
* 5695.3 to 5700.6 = 7.733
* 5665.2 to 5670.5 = 7.584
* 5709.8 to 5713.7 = 7.749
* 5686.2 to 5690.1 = 7.945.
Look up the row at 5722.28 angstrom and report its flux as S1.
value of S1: 7.803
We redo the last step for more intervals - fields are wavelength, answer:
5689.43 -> 7.71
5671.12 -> 7.635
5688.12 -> 7.827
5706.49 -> 7.901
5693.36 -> 7.41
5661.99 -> 7.765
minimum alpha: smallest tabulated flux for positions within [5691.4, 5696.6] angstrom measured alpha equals 7.41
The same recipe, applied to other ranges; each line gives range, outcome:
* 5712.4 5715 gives 7.654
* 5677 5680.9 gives 7.786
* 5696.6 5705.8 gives 7.587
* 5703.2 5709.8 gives 7.791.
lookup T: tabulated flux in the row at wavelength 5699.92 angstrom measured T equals 7.733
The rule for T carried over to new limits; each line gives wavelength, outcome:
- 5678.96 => 7.806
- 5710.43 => 7.749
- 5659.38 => 7.843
